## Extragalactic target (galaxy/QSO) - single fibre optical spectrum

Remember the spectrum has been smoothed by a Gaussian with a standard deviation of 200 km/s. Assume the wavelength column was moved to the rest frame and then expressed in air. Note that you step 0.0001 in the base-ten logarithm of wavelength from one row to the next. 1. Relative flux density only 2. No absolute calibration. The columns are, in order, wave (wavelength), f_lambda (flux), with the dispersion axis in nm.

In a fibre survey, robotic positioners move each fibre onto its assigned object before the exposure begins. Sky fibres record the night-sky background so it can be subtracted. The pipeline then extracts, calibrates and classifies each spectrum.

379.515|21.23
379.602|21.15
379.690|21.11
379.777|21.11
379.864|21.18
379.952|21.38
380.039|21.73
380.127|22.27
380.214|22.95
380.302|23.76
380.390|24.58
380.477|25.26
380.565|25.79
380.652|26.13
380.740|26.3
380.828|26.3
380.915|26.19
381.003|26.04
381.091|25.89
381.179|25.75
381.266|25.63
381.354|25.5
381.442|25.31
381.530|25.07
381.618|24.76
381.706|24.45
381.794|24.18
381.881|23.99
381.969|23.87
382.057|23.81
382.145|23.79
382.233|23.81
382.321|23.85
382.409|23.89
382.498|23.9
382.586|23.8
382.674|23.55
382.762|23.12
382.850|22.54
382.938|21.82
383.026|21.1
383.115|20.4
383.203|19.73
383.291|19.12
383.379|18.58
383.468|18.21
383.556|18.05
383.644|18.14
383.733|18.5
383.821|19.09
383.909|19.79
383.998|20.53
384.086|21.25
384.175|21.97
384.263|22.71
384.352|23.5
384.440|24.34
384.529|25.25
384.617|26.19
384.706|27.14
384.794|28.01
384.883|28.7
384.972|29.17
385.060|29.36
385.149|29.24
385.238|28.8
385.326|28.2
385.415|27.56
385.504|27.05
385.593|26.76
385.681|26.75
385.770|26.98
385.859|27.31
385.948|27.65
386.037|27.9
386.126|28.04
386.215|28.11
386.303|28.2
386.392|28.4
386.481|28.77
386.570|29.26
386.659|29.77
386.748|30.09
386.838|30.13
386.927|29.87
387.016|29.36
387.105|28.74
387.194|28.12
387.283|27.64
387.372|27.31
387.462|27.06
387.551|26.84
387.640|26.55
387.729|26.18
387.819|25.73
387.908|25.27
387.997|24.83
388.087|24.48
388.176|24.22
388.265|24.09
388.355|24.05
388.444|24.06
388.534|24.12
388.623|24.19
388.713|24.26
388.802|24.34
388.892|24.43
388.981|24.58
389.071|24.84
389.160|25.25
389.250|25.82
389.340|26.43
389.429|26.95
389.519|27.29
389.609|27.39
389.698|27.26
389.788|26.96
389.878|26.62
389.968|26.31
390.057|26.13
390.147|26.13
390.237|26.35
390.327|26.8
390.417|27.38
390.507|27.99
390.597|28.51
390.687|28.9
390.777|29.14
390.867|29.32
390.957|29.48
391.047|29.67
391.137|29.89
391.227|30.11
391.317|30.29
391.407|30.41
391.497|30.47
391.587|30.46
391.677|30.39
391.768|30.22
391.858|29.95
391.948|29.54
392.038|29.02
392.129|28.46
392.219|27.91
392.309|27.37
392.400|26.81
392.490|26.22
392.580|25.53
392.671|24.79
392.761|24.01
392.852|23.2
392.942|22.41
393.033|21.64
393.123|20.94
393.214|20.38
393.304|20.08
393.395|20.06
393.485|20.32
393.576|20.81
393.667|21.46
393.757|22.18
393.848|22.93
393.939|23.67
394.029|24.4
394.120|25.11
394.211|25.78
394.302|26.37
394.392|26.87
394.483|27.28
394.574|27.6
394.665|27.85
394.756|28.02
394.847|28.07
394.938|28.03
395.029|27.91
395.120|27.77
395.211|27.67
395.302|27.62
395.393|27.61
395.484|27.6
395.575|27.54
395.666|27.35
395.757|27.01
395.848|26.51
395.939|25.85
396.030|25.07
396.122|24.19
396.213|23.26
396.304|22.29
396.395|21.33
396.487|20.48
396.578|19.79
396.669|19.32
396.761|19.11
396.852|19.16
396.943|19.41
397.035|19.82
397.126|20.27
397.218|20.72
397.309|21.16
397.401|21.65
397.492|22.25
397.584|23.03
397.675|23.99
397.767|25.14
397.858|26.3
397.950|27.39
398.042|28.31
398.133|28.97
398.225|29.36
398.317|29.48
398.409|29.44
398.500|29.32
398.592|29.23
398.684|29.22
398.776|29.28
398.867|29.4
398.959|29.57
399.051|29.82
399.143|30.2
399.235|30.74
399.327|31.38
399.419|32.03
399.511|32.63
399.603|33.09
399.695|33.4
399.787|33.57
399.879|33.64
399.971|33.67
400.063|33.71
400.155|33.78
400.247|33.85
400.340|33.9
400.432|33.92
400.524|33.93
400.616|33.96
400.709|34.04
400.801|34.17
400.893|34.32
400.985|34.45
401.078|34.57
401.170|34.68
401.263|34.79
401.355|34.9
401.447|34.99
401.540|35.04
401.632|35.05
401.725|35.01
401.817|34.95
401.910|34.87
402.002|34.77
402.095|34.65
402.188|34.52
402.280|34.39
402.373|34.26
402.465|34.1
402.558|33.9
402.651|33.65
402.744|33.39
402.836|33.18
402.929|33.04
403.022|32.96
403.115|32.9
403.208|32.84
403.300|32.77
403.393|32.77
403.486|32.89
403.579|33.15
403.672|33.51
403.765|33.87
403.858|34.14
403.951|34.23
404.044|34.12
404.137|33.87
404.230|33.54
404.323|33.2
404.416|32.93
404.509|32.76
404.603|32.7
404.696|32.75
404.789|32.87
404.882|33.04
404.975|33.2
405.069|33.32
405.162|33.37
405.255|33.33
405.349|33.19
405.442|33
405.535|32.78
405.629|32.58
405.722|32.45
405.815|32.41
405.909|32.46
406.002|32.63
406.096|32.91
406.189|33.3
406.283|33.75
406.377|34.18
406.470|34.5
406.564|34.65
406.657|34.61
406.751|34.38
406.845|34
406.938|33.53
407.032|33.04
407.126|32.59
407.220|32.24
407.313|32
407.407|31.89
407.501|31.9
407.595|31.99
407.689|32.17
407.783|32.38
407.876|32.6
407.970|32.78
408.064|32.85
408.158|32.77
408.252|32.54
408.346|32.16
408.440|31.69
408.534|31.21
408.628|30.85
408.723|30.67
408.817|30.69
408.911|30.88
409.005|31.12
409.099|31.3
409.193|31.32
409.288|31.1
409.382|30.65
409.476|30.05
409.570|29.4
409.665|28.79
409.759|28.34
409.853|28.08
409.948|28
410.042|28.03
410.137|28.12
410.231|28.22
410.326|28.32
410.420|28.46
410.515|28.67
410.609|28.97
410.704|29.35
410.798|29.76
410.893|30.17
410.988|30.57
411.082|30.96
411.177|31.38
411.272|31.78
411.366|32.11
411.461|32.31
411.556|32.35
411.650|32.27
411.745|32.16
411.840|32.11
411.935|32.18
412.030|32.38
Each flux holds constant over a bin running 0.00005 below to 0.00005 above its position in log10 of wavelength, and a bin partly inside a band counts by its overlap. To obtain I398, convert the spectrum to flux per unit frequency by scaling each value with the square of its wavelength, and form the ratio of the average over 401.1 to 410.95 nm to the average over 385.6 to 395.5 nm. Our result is 1.3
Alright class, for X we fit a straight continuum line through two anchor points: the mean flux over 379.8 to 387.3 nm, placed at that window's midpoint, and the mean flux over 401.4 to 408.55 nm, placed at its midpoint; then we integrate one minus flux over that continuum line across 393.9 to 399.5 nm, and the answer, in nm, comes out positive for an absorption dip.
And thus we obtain 0.77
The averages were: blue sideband 24.9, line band 26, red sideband 33.3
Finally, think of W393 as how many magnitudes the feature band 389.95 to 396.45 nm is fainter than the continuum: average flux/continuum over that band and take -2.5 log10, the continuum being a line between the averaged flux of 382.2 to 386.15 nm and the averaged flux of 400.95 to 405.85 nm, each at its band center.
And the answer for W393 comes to 0.09 mag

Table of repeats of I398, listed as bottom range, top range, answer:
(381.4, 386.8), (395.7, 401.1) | 1.22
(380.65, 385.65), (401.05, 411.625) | 1.52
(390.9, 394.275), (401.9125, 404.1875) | 1.37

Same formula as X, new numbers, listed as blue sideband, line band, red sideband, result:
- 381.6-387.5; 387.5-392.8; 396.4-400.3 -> -0.20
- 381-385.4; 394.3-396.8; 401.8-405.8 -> 0.33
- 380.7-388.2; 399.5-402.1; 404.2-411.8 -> -0.39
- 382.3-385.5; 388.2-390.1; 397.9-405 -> 0.05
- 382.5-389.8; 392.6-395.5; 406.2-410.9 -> 0.29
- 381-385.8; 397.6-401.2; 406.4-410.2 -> -0.30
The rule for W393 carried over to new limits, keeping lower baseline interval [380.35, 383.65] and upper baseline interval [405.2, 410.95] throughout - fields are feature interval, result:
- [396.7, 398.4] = 0.192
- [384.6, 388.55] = -0.103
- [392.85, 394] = 0.247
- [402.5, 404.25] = -0.114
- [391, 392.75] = -0.086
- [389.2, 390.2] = -0.031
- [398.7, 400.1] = -0.101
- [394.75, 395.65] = -0.007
